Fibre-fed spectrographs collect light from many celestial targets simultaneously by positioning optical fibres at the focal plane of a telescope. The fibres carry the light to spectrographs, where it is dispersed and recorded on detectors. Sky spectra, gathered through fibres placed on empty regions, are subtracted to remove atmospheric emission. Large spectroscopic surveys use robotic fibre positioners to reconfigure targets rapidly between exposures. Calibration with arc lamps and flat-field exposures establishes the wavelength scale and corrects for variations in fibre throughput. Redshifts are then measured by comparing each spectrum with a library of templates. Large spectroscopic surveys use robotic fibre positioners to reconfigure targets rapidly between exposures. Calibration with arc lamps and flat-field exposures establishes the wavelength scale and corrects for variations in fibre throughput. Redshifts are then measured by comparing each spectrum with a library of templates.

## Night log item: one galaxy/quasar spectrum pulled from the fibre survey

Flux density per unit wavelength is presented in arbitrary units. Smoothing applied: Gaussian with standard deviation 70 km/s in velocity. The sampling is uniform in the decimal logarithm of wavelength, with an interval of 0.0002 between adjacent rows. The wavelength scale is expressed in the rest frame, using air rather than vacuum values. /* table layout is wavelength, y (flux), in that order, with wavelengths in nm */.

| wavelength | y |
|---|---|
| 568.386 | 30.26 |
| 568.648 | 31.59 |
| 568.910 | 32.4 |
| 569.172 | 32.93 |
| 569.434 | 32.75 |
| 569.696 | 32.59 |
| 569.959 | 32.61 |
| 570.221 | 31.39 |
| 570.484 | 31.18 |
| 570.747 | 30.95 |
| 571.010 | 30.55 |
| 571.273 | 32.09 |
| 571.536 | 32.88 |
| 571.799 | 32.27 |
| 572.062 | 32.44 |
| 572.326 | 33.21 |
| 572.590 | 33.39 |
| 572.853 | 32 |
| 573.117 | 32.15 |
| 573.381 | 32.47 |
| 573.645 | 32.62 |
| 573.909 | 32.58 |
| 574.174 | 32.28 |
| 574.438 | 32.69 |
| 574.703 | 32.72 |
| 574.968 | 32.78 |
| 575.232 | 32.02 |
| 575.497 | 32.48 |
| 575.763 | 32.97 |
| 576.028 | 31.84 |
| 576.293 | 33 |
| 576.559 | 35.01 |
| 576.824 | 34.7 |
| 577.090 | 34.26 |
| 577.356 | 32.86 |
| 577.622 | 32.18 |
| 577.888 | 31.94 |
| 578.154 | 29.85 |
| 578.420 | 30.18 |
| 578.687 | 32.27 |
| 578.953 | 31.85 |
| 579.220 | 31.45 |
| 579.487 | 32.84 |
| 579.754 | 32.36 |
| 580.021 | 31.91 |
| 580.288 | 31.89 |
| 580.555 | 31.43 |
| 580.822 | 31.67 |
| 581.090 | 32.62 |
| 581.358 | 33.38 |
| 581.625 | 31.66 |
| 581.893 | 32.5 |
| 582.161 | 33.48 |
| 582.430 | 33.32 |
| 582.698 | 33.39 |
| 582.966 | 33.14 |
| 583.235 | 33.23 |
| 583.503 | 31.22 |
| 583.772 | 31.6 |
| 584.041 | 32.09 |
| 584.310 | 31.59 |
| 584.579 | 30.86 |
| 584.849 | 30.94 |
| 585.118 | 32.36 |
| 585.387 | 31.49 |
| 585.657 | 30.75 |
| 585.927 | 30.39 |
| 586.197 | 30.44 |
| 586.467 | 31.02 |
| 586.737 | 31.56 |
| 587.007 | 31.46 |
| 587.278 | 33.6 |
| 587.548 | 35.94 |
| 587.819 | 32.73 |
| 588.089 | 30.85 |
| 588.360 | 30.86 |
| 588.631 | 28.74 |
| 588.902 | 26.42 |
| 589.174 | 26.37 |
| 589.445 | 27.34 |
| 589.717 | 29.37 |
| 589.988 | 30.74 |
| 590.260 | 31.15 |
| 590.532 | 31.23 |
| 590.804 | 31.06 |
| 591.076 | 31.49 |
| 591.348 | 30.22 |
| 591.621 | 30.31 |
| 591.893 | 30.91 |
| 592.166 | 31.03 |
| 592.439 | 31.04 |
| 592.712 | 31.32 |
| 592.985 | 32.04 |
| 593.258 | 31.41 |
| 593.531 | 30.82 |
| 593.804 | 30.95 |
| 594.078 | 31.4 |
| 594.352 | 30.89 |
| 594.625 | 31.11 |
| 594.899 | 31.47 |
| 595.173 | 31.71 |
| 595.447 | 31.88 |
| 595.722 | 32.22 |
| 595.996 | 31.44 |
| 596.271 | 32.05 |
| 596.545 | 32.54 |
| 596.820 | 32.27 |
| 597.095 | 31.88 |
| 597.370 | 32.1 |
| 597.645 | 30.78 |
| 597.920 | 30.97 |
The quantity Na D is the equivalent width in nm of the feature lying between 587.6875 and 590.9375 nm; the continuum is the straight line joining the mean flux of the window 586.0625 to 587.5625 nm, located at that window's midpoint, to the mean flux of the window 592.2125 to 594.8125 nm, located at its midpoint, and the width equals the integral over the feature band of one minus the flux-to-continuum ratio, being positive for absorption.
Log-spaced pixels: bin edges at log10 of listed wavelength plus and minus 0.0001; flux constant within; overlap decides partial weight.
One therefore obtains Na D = 0.21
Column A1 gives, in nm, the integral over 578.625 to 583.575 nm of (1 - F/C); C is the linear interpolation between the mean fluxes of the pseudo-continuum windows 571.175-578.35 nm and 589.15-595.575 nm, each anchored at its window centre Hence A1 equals -0.07 nm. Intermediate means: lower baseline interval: 32.6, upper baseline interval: 30.8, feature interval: 32.4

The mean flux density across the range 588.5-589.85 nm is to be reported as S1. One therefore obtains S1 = 27.6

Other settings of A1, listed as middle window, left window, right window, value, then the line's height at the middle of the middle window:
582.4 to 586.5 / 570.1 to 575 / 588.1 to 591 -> -0.19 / 30.3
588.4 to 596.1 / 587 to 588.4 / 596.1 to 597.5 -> 0.45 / 32.5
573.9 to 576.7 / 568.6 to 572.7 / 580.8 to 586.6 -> -0.06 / 32.1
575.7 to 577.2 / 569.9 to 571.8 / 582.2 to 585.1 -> -0.08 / 31.9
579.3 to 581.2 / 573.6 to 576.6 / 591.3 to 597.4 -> 0.02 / 32.3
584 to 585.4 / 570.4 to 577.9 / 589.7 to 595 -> 0.01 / 31.7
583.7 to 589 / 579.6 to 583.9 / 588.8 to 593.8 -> 0.01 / 31.4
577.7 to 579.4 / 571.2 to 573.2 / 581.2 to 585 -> 0.06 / 32.4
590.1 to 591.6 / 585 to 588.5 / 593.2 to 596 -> 0.03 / 31.6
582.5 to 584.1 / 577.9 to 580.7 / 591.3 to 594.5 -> -0.05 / 31.5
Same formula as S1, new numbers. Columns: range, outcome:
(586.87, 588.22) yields 32.9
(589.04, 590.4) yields 29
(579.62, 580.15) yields 32.1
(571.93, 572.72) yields 33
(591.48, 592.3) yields 30.7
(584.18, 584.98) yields 31.1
